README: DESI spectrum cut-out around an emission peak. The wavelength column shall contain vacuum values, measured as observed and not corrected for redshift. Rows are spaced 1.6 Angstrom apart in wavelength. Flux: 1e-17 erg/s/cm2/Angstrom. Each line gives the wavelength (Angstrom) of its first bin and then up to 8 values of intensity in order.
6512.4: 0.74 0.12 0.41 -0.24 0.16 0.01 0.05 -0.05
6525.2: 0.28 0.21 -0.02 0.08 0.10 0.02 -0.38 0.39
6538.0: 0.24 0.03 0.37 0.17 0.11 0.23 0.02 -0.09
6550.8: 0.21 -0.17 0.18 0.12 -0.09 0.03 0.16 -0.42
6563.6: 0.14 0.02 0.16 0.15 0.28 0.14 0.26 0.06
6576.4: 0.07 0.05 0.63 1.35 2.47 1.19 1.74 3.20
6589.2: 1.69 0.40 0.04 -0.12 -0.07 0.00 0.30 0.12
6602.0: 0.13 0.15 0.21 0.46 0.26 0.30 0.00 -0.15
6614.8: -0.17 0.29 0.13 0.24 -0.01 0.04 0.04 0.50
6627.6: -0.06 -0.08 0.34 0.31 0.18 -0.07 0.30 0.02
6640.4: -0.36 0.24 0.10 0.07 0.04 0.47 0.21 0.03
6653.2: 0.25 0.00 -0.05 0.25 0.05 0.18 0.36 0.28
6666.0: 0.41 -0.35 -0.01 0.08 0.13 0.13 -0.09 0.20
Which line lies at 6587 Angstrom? [O II] 3727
